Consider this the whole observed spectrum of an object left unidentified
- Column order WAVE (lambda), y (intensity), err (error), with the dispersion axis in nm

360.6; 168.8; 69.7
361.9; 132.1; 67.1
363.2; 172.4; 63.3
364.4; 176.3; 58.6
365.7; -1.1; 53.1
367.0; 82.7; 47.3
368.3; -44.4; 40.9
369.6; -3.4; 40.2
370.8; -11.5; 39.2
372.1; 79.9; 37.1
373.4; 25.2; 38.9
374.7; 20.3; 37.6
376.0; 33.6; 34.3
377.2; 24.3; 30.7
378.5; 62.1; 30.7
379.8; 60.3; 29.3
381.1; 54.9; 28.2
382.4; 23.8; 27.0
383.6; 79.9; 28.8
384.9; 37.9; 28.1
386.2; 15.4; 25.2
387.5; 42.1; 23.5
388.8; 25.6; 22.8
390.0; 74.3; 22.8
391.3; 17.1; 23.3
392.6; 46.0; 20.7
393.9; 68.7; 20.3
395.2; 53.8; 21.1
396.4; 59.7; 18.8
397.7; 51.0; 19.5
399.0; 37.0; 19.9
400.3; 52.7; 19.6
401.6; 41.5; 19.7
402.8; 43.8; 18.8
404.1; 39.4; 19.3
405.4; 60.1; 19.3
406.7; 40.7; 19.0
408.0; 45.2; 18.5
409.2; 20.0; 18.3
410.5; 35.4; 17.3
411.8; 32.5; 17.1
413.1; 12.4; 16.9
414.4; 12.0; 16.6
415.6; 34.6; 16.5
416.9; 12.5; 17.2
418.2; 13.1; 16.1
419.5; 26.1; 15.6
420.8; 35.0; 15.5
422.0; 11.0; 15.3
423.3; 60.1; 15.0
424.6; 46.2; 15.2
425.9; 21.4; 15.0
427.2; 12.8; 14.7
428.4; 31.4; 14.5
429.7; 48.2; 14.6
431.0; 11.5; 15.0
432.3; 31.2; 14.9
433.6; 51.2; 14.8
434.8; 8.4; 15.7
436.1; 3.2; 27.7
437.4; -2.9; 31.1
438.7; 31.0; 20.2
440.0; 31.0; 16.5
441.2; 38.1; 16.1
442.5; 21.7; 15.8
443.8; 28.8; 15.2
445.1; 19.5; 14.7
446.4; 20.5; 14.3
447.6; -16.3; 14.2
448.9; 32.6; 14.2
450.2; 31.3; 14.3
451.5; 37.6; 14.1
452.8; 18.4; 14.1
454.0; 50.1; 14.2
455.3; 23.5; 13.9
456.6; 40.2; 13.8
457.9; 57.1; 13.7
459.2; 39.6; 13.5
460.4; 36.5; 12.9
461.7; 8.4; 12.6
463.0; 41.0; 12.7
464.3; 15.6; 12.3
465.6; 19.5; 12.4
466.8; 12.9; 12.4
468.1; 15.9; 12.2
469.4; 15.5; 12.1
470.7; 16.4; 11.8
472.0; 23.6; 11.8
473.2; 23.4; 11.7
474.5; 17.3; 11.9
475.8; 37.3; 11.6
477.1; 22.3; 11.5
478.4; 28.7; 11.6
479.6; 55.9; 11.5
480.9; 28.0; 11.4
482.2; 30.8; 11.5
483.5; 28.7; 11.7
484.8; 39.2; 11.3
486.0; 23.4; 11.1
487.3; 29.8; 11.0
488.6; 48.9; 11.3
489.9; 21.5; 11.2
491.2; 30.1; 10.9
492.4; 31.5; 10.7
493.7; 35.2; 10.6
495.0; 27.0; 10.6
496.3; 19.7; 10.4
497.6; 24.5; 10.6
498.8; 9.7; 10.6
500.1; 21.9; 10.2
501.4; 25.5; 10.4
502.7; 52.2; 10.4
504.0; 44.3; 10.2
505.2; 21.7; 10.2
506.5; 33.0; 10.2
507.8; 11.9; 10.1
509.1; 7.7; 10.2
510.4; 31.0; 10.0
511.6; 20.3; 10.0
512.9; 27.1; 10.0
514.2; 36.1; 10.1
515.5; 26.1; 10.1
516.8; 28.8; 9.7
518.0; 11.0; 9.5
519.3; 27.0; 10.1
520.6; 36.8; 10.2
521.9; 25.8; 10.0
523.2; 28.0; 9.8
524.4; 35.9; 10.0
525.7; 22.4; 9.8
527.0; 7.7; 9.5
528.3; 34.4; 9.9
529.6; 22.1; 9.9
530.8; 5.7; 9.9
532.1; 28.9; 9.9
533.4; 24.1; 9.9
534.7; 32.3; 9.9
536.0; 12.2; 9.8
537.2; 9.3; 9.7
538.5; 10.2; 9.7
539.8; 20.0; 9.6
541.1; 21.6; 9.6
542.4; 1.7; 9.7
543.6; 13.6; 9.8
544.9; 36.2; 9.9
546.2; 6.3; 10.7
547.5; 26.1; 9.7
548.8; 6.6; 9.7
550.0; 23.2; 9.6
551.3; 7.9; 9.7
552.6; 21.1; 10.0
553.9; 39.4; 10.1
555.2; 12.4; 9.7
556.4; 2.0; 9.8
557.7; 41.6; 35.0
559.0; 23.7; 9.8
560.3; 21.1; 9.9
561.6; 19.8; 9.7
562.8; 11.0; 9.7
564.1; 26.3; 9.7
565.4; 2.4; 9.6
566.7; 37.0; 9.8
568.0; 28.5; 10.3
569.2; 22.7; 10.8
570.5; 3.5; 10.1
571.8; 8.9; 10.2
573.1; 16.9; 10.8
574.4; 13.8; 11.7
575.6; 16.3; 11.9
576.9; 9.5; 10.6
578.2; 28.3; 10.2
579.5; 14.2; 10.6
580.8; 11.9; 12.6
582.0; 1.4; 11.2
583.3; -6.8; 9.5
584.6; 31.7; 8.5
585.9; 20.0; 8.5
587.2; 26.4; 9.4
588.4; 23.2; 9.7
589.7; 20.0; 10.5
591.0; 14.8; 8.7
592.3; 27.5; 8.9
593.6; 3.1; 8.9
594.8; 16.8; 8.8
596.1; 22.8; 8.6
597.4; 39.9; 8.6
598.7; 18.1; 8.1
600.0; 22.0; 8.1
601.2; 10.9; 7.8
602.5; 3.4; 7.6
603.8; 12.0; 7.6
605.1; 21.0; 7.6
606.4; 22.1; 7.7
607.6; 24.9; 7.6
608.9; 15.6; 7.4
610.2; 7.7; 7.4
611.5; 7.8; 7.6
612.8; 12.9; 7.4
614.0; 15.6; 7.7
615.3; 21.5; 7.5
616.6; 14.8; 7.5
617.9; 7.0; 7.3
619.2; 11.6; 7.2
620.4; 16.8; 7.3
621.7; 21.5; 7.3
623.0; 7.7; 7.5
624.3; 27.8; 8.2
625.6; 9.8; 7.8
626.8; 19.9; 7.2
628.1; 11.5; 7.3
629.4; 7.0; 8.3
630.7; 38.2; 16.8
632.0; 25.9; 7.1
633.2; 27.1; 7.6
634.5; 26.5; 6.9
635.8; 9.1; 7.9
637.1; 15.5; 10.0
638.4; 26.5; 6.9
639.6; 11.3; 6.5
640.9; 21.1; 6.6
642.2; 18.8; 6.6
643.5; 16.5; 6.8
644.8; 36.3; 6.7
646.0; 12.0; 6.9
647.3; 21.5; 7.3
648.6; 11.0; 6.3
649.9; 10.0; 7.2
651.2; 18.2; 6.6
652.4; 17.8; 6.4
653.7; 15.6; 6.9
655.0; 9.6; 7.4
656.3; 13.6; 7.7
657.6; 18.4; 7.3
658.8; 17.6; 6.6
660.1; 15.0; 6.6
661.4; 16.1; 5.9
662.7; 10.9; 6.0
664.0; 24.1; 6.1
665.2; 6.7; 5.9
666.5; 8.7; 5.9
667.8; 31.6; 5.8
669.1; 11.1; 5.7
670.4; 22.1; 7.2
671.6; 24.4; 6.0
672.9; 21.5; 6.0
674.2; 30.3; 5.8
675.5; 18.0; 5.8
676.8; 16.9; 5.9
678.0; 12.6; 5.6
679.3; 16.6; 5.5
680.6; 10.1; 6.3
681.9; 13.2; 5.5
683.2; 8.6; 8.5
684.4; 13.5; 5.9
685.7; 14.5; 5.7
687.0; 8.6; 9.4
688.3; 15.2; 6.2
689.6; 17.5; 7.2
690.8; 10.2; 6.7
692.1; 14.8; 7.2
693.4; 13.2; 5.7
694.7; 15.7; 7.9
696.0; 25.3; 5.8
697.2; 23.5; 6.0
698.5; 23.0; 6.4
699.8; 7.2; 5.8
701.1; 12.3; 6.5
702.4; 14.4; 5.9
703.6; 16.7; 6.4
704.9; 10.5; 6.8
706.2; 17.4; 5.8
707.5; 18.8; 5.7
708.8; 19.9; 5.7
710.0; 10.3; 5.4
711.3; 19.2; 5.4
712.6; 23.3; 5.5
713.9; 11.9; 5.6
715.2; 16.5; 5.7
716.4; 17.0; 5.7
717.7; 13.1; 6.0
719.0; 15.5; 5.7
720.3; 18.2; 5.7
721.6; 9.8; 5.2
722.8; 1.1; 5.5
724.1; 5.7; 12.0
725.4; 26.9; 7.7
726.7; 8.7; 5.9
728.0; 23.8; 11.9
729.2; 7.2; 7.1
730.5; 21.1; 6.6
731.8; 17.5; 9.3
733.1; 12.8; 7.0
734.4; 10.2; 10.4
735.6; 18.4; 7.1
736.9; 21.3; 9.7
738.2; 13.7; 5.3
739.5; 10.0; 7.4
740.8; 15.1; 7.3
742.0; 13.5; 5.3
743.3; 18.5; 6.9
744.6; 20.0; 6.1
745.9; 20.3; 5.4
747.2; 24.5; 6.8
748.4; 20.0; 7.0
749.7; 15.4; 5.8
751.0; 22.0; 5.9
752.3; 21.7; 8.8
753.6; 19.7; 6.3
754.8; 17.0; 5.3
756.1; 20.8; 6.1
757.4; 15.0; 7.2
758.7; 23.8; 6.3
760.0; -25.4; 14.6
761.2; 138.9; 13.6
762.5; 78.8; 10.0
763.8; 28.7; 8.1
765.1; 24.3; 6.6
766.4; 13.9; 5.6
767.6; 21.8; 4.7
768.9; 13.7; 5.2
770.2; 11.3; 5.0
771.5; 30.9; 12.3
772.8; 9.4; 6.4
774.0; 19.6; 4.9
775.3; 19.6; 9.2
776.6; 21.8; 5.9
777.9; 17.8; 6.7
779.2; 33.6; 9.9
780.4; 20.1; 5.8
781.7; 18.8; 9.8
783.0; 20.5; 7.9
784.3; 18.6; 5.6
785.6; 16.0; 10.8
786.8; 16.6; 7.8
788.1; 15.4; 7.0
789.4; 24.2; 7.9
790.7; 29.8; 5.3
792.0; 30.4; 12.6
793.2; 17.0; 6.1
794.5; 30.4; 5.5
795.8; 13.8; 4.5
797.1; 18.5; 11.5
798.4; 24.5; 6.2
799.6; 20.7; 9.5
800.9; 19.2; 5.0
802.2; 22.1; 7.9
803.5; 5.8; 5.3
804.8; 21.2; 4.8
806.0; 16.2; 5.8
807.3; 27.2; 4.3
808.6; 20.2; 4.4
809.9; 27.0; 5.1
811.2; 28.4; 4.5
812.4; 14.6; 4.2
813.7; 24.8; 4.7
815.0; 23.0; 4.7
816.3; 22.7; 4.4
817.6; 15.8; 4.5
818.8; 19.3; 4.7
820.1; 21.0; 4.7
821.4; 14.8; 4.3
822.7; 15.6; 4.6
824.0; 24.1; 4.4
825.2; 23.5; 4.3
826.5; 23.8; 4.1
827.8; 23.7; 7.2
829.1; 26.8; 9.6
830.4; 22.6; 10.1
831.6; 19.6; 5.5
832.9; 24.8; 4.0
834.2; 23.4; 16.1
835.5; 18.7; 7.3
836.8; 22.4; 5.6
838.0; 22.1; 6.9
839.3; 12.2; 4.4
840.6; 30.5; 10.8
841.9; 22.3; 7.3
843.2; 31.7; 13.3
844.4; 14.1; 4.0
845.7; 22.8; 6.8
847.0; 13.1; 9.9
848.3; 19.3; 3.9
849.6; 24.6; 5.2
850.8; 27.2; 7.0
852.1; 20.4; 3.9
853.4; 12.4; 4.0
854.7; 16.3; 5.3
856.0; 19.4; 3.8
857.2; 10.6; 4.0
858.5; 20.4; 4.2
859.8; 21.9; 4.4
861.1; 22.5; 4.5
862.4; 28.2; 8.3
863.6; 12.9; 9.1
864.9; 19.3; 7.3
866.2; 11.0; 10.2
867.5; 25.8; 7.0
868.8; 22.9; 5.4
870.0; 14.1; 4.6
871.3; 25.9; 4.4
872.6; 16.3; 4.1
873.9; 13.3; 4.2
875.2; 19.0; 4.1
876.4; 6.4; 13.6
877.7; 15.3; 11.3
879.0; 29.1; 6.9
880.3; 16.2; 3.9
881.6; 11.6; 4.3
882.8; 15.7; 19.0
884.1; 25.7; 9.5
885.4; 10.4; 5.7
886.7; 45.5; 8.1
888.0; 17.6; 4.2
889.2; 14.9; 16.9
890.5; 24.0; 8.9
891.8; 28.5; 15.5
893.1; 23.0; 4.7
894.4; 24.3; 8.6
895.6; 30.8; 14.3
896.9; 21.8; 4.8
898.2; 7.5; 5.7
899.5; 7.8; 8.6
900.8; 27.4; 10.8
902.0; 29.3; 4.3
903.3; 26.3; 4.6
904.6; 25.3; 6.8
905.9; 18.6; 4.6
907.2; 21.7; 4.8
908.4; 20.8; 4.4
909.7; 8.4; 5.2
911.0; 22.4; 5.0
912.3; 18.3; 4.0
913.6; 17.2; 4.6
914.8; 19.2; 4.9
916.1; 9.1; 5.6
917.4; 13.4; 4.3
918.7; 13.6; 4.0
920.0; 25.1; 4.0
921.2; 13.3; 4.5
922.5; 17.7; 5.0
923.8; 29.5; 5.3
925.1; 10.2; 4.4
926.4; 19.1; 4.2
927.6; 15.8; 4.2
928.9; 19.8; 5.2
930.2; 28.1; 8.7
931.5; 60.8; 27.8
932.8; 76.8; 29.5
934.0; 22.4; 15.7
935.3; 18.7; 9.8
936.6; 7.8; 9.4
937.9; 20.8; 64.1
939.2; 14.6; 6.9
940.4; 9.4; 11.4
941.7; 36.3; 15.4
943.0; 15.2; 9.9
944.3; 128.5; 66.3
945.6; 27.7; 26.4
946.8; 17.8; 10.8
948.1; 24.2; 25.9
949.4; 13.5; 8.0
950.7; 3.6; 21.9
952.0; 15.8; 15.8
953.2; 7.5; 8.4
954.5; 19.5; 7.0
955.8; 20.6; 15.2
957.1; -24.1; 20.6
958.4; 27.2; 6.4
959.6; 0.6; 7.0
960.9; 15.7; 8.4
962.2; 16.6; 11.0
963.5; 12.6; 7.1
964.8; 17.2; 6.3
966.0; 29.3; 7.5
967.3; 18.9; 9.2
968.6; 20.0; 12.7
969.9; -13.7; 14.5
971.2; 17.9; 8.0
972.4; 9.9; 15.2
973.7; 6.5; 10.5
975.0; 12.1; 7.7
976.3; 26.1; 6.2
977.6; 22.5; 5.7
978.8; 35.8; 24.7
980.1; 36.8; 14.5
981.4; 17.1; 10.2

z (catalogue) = 1.04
